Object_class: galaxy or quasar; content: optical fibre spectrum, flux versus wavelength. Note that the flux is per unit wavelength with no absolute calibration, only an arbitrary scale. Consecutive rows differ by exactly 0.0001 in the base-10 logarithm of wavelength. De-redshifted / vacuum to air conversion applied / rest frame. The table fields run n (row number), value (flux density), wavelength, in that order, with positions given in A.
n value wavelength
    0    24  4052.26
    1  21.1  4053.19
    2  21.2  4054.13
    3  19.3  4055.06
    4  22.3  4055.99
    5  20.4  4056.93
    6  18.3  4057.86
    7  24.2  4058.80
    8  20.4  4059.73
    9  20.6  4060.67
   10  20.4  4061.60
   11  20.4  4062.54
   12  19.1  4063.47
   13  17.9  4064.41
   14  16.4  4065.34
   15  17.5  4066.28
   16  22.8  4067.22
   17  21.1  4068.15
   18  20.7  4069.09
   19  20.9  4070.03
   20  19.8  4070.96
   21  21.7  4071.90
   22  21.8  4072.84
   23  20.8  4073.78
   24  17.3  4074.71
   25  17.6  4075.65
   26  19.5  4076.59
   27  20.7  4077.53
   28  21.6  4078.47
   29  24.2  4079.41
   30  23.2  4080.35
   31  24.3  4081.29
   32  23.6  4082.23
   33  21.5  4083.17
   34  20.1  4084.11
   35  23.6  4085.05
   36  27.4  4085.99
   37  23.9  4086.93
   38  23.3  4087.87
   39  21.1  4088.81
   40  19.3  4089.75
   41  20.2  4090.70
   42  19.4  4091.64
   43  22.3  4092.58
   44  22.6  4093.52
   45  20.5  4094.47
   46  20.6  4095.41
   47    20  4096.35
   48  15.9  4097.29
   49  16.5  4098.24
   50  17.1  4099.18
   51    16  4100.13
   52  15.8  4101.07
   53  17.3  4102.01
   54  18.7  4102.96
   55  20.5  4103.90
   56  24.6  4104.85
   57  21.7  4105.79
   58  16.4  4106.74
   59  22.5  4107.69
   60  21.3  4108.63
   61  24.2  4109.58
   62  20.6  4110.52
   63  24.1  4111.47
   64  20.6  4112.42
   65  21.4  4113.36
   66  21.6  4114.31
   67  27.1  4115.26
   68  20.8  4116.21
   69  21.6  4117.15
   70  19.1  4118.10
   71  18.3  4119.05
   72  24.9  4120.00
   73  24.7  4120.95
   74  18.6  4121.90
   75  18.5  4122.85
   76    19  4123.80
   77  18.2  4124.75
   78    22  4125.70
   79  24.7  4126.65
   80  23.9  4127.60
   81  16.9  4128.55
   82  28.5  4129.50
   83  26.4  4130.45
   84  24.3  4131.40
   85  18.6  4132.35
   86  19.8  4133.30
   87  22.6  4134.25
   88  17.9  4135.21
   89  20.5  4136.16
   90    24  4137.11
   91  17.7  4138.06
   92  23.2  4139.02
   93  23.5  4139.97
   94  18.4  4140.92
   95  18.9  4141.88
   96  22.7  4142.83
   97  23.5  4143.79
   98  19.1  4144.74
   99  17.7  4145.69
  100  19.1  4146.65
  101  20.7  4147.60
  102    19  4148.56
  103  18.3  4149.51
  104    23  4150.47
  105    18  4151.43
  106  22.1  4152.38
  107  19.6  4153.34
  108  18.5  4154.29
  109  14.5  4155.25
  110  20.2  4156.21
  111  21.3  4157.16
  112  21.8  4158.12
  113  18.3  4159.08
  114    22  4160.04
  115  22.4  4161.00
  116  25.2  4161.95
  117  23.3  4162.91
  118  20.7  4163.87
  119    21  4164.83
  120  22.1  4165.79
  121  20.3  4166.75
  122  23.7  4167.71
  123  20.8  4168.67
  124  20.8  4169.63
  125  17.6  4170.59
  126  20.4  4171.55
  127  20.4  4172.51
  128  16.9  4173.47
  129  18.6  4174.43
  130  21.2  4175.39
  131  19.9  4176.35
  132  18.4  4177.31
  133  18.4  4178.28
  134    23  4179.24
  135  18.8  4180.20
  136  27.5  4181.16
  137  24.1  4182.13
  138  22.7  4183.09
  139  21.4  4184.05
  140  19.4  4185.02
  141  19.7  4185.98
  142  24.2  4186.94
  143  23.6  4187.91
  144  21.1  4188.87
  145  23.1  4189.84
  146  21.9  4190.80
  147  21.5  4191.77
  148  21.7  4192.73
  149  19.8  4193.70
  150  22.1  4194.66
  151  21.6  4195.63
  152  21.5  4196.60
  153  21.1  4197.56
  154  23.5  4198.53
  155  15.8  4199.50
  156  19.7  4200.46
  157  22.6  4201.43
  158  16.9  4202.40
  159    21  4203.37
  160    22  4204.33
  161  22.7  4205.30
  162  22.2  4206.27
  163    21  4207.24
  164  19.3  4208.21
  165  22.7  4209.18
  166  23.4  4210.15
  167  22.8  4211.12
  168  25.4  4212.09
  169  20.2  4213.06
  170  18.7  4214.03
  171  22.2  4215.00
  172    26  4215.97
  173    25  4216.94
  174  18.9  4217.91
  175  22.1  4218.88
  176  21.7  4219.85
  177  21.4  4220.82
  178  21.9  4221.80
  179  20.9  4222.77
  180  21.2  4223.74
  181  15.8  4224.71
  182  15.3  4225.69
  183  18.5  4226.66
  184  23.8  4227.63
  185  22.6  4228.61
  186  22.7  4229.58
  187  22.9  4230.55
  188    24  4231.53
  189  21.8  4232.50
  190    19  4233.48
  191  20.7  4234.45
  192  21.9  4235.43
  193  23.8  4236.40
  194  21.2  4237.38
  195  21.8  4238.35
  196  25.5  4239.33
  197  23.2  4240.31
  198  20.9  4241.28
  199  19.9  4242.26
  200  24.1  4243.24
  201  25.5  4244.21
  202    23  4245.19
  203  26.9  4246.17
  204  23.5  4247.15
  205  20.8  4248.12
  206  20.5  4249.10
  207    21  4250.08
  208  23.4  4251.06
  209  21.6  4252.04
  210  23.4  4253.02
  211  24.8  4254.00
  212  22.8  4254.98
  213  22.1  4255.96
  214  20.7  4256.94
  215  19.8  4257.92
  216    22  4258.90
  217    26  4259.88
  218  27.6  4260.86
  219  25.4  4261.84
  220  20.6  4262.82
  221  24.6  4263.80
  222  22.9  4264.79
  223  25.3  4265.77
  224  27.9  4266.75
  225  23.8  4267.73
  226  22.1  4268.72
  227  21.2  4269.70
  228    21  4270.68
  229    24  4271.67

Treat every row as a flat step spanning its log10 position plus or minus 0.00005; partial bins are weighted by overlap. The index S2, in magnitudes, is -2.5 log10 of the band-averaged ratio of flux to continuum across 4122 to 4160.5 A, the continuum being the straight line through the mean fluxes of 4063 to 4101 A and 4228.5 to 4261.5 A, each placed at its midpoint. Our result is 0.03 mag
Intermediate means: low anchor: 20.5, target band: 20.6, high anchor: 22.7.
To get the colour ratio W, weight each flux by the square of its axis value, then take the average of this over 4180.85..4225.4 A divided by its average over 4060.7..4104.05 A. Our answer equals 1.12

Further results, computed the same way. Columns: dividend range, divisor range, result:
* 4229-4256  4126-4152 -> 1.12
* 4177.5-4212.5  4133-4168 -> 1.07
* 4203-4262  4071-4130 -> 1.12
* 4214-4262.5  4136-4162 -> 1.14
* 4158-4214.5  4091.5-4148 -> 1.05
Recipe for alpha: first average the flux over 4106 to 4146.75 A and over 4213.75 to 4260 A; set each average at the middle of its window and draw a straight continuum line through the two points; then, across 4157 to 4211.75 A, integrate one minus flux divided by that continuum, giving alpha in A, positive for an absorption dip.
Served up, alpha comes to 1.1 A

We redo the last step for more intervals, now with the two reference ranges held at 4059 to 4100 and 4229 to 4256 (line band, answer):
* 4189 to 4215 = 0.9 A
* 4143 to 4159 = 1.3 A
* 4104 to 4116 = -0.6 A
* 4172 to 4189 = 0.6 A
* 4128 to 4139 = -0.2 A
